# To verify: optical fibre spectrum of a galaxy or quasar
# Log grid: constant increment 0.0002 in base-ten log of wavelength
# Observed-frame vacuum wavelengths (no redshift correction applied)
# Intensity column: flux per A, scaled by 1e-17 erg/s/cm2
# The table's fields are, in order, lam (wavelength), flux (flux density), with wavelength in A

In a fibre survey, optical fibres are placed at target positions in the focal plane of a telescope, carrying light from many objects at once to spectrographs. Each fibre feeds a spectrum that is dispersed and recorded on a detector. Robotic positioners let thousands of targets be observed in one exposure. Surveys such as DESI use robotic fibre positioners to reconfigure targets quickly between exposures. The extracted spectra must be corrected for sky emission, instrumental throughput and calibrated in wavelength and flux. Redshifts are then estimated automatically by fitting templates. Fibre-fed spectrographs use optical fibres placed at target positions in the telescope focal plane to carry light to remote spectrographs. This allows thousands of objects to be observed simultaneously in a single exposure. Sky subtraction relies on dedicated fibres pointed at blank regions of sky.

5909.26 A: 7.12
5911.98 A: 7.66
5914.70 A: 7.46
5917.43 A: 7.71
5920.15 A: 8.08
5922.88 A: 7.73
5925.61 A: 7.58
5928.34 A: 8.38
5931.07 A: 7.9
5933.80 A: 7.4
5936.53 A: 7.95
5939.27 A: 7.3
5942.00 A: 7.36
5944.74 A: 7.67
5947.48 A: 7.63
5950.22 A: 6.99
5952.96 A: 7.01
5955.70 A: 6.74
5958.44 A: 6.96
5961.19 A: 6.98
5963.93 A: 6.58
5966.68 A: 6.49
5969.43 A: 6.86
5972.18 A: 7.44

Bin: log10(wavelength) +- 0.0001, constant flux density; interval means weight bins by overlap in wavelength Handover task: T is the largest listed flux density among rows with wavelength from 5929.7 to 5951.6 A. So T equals 7.95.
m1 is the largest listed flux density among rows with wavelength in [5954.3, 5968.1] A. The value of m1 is 6.98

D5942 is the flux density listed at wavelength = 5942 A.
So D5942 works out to 7.36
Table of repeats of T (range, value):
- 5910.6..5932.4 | 8.38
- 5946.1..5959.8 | 7.63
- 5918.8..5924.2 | 8.08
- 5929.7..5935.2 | 7.9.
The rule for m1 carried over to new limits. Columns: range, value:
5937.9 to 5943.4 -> 7.36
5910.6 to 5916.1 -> 7.66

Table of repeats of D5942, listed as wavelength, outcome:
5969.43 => 6.86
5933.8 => 7.4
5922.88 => 7.73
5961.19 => 6.98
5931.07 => 7.9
